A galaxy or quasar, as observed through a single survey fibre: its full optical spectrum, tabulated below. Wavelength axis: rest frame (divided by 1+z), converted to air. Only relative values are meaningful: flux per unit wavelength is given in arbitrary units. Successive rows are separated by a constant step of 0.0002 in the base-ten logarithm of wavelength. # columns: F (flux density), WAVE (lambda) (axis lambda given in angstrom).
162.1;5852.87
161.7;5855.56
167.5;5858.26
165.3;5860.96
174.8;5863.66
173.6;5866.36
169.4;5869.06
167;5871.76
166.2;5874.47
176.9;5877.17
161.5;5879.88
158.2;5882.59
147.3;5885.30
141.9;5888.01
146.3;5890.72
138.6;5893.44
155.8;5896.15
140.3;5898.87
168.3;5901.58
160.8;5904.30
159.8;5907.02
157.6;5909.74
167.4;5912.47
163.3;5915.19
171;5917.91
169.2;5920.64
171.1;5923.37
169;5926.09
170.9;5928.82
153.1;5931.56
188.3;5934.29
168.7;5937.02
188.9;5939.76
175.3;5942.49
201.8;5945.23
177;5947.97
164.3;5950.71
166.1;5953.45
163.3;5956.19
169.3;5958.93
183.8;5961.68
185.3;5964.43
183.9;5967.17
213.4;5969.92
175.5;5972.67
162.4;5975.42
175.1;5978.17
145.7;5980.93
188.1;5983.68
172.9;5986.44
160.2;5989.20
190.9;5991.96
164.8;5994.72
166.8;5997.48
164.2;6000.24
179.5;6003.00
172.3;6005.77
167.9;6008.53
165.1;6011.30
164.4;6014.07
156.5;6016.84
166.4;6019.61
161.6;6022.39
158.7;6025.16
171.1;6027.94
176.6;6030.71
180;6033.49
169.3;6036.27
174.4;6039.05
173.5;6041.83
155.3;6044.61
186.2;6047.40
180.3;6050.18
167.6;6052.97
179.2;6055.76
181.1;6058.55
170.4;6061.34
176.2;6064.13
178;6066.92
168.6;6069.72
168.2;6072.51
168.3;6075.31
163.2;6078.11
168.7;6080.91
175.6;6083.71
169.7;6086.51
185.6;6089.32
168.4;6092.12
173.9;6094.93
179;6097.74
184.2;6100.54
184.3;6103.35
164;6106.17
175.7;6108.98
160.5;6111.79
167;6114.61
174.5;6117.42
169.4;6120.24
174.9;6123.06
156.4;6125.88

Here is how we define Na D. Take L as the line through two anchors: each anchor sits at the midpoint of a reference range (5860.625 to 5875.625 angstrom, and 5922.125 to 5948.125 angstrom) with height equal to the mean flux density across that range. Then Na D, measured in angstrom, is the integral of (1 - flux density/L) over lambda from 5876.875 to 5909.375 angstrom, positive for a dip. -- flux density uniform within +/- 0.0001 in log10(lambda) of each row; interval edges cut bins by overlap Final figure 3.4 angstrom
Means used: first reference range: 170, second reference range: 176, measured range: 154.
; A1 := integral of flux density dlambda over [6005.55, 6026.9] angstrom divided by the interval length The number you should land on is 164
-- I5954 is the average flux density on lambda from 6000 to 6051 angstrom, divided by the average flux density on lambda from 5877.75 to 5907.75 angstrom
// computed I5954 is 1.11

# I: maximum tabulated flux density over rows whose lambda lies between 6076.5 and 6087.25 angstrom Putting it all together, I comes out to 175.6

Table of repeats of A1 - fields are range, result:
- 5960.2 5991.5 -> 177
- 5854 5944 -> 164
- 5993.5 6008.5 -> 170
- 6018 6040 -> 170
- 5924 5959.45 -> 174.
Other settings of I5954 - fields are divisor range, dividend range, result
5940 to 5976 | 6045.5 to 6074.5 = 0.98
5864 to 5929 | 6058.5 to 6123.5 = 1.07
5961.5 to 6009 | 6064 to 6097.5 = 0.98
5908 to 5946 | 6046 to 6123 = 1.01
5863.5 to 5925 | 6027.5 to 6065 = 1.08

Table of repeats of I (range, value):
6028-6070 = 186.2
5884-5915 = 168.3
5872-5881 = 176.9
